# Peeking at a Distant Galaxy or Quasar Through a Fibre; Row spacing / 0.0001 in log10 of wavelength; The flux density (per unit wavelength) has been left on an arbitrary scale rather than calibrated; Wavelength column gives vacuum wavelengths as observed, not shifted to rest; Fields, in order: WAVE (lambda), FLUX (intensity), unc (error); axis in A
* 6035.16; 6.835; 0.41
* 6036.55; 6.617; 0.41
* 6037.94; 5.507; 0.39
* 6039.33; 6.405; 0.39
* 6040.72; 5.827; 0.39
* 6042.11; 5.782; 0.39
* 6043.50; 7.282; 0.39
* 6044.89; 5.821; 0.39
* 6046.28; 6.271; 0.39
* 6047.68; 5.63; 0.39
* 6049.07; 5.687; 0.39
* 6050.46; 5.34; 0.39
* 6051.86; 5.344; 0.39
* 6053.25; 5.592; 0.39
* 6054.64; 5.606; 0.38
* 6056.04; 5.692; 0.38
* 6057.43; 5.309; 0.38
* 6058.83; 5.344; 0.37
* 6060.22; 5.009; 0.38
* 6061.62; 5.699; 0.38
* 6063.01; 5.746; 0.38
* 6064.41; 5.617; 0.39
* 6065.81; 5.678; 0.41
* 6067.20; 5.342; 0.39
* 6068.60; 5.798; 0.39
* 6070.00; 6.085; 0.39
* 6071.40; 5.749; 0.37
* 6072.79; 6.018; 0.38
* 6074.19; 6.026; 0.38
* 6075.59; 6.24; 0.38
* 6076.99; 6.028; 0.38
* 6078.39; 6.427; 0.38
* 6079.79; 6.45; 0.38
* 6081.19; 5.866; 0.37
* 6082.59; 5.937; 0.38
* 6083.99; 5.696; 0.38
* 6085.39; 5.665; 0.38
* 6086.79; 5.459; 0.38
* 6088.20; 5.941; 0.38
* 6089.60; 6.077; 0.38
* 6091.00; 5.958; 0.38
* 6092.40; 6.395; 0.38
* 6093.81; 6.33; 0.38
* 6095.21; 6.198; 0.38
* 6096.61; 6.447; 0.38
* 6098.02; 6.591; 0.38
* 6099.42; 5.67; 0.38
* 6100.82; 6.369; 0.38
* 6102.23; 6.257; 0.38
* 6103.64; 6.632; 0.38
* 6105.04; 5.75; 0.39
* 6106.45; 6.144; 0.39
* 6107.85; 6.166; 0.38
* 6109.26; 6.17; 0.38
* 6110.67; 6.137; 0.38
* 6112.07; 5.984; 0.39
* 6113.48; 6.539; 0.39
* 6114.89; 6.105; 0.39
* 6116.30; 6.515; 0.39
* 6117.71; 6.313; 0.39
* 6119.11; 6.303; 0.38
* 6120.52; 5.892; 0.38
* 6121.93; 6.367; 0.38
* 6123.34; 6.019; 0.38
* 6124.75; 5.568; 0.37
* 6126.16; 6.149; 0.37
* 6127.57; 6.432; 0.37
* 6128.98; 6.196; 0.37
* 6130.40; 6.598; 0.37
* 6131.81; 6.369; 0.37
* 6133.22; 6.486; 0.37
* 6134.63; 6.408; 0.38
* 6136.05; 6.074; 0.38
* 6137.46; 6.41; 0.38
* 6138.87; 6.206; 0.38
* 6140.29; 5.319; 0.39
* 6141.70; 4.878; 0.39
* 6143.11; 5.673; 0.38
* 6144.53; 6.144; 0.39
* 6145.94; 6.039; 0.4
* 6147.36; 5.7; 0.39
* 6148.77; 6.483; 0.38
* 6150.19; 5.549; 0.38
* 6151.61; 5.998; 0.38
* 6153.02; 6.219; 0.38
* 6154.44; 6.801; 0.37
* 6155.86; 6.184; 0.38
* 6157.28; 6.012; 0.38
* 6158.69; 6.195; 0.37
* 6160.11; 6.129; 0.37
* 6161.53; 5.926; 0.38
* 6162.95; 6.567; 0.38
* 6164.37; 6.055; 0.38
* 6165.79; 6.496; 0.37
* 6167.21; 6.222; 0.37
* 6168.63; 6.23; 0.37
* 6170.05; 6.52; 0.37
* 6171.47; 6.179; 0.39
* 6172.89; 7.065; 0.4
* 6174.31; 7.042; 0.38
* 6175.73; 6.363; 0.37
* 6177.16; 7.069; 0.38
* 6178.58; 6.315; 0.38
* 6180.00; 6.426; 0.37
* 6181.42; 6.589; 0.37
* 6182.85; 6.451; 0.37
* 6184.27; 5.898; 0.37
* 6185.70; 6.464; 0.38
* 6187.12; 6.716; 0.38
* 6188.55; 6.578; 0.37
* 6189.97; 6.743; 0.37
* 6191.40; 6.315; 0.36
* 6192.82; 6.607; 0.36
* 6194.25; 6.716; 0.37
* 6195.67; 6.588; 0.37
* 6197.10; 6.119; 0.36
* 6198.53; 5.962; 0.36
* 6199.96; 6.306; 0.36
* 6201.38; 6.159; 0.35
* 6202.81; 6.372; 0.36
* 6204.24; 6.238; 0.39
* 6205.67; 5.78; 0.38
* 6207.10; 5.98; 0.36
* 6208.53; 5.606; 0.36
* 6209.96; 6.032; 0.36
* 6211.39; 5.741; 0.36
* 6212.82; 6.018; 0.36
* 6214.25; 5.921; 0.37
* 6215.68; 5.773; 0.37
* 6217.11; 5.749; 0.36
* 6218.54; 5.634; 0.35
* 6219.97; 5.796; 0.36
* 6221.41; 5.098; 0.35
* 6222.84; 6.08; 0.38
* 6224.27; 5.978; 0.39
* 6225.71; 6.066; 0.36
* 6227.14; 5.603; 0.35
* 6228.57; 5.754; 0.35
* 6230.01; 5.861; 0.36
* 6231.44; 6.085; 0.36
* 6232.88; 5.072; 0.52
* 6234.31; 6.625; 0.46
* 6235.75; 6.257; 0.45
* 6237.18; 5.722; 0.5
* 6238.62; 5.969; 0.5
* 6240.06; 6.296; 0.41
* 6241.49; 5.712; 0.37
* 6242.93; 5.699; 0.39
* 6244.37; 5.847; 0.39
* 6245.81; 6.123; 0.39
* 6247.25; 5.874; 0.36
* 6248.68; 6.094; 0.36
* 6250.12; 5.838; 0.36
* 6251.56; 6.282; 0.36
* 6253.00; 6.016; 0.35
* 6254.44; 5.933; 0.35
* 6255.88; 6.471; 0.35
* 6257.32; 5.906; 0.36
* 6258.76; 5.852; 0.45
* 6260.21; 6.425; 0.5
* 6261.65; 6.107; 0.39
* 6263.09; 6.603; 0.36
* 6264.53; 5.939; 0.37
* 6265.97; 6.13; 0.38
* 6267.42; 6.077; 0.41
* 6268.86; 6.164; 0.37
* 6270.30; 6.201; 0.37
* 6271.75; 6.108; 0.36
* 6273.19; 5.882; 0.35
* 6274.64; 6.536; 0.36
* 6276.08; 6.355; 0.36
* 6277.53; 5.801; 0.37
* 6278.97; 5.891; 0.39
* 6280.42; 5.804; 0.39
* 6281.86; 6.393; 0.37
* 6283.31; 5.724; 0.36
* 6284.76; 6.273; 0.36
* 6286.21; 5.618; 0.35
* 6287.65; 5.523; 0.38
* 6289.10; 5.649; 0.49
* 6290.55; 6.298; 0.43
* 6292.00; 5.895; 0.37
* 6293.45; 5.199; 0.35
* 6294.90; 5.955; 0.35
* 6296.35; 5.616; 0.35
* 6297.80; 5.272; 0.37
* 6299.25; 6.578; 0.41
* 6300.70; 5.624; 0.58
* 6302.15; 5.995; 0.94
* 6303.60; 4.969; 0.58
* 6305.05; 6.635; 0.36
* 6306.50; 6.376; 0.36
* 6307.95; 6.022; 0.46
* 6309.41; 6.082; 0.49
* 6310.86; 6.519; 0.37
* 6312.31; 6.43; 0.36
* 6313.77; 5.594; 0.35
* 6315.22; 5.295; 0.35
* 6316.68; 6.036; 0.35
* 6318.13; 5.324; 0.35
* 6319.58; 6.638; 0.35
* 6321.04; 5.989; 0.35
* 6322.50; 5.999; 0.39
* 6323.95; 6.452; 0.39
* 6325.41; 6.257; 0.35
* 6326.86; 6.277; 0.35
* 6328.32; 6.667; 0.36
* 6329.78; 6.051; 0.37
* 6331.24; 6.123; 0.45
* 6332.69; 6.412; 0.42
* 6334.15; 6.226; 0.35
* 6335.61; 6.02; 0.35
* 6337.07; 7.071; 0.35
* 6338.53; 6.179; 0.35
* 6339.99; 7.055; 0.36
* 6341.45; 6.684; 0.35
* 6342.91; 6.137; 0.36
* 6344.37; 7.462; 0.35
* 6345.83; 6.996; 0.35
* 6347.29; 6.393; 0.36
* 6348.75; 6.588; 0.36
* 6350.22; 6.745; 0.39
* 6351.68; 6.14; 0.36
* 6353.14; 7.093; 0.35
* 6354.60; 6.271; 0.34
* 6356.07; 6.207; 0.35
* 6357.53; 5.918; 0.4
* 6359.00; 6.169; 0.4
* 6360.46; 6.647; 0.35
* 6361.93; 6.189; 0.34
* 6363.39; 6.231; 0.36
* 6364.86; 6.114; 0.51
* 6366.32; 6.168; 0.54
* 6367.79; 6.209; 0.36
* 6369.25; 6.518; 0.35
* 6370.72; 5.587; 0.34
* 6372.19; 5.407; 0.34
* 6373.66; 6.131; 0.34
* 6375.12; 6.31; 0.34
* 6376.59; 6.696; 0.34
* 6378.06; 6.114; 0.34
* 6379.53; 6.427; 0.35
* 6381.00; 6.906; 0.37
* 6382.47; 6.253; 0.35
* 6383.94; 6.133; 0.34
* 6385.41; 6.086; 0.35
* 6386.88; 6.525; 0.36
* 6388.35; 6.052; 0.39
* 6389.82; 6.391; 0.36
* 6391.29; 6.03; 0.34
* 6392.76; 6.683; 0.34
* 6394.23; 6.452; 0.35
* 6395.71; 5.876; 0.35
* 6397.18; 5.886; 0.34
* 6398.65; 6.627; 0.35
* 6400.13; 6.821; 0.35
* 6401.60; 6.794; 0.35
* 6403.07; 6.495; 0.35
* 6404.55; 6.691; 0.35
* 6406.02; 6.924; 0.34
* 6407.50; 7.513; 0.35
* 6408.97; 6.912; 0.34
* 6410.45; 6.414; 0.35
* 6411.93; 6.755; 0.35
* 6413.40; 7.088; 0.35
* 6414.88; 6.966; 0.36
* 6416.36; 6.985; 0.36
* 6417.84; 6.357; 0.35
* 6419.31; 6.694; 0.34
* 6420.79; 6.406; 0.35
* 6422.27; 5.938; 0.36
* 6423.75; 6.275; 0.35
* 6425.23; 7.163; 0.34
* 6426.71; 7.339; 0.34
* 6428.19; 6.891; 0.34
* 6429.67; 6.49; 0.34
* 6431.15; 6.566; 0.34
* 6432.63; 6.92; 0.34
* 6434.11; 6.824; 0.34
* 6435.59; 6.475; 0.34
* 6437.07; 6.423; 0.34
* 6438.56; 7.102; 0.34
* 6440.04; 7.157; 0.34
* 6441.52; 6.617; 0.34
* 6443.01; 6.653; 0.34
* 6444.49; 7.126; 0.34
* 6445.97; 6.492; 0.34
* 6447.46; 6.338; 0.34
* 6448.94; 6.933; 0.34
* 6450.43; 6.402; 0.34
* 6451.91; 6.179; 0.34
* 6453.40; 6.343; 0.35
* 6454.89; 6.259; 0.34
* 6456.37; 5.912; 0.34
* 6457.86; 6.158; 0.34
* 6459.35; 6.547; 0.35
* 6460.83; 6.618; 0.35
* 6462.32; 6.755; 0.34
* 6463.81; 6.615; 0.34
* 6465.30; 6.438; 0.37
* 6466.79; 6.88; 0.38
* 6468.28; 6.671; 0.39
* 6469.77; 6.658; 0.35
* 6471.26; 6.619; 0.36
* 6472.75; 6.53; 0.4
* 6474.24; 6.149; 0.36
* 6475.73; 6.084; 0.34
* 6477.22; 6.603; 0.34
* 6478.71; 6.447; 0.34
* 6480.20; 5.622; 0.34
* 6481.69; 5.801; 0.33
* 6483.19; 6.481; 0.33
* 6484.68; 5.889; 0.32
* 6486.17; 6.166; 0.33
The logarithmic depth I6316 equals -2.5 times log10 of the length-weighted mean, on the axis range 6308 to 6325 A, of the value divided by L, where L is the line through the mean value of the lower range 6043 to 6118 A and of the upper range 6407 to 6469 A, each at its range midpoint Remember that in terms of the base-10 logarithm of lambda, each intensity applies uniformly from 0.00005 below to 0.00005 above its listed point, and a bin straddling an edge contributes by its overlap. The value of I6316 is 0.07 mag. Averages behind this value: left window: 5.96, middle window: 6.03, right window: 6.65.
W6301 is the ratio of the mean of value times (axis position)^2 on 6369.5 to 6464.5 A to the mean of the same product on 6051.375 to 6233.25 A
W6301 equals 1.17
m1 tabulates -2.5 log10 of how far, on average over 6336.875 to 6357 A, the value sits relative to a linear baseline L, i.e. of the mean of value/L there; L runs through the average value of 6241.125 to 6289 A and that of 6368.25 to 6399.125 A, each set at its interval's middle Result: -0.08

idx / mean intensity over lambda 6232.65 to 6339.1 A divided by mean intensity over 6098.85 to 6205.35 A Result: 0.97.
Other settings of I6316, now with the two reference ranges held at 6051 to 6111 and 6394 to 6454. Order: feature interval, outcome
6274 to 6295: 0.08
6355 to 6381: 0.06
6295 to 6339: 0.06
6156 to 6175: -0.04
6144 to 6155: -0.01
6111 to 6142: -0.03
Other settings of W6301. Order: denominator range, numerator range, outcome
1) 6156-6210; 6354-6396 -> 1.04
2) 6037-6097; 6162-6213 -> 1.12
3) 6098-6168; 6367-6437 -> 1.15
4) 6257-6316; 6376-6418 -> 1.13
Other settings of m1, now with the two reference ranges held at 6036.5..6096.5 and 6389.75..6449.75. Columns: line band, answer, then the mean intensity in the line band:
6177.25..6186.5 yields -0.05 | 6.41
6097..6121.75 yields -0.04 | 6.21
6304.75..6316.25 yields 0.06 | 6.1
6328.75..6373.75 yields 0.03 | 6.36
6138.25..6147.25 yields 0.06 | 5.7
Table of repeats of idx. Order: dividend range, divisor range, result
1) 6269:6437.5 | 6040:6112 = 1.06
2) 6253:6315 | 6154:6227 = 0.96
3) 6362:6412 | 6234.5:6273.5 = 1.05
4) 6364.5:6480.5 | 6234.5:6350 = 1.06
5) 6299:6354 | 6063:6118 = 1.04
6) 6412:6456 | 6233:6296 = 1.11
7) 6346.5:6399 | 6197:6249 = 1.06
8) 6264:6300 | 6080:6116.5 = 0.97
